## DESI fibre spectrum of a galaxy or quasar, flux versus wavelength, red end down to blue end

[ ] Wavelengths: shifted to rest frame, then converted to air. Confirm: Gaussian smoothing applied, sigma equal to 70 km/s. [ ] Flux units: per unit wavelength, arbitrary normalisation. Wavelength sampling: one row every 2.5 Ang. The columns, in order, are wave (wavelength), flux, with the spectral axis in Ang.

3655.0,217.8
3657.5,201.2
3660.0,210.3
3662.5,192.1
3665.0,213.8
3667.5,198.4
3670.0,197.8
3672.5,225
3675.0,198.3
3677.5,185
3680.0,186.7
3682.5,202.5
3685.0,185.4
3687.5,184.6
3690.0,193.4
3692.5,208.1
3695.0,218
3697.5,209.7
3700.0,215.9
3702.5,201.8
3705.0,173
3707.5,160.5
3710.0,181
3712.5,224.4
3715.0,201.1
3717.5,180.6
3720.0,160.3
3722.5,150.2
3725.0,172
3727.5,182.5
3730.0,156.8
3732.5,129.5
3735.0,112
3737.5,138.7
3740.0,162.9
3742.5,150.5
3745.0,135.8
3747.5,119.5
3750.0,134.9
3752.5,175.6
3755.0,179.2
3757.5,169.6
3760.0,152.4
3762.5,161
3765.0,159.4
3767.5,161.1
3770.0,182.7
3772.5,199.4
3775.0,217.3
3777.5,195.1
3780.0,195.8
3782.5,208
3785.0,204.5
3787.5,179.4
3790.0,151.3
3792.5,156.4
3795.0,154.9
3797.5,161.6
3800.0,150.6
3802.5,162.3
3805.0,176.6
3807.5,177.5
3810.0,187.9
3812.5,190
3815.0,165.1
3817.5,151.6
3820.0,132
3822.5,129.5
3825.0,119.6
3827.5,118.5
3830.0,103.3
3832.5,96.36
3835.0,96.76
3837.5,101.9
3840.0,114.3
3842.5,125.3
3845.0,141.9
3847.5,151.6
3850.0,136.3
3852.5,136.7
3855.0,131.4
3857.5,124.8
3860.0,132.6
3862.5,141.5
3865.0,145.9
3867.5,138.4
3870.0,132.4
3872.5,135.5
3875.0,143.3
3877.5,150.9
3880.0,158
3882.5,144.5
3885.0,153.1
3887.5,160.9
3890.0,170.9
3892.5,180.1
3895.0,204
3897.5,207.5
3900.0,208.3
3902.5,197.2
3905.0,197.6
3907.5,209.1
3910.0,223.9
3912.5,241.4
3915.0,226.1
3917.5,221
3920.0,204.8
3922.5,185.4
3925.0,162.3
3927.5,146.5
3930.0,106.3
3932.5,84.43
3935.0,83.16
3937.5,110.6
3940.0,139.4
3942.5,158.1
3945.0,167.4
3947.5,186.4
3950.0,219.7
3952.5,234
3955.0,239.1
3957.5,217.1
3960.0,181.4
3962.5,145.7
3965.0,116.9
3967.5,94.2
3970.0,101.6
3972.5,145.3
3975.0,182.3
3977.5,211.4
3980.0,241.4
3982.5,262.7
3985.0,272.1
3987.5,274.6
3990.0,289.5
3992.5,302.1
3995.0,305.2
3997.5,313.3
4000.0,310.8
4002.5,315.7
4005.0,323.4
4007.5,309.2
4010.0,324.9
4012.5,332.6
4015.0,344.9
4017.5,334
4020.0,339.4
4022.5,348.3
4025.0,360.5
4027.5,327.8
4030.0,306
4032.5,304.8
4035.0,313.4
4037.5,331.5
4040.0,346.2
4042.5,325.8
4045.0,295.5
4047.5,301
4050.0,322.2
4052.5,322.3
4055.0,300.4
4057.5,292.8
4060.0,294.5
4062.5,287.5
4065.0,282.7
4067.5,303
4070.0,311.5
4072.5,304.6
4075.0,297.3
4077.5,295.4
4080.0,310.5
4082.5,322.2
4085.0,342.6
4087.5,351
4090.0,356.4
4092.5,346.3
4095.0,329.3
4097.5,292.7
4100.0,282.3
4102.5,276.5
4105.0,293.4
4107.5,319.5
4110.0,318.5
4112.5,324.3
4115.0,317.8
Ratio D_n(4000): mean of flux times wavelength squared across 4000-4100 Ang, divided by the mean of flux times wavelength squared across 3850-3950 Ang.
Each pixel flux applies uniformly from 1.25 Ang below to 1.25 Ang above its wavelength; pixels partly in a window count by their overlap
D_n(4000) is 2.10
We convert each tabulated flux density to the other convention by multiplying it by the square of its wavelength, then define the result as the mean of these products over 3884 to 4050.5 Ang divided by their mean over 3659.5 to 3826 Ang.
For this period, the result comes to 1.51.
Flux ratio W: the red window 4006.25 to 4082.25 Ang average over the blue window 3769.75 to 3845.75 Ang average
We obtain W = 2.0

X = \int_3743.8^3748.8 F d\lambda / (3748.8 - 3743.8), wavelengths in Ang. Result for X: 128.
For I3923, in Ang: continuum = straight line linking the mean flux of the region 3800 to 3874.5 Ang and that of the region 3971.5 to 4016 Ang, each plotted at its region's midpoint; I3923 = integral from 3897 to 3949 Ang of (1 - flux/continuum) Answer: 9.5 Ang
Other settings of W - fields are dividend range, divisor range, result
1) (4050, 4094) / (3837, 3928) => 1.90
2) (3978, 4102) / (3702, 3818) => 1.84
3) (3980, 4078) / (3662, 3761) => 1.74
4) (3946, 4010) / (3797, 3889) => 1.66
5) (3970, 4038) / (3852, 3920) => 1.71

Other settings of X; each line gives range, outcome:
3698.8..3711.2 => 186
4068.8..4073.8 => 308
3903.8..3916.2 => 220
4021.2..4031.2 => 336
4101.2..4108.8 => 297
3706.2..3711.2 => 171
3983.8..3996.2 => 289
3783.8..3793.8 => 173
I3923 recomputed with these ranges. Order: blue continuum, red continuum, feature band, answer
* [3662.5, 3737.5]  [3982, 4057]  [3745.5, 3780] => 6.8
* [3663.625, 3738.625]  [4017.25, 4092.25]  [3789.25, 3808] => 5.1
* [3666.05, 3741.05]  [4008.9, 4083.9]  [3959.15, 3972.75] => 7.5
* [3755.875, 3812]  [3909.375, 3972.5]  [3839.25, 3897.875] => 7.9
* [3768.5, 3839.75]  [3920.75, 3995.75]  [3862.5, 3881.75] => 3.0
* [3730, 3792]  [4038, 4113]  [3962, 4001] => 6.6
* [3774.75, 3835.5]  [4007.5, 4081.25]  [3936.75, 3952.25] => 5.0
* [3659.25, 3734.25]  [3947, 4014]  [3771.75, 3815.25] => 5.6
